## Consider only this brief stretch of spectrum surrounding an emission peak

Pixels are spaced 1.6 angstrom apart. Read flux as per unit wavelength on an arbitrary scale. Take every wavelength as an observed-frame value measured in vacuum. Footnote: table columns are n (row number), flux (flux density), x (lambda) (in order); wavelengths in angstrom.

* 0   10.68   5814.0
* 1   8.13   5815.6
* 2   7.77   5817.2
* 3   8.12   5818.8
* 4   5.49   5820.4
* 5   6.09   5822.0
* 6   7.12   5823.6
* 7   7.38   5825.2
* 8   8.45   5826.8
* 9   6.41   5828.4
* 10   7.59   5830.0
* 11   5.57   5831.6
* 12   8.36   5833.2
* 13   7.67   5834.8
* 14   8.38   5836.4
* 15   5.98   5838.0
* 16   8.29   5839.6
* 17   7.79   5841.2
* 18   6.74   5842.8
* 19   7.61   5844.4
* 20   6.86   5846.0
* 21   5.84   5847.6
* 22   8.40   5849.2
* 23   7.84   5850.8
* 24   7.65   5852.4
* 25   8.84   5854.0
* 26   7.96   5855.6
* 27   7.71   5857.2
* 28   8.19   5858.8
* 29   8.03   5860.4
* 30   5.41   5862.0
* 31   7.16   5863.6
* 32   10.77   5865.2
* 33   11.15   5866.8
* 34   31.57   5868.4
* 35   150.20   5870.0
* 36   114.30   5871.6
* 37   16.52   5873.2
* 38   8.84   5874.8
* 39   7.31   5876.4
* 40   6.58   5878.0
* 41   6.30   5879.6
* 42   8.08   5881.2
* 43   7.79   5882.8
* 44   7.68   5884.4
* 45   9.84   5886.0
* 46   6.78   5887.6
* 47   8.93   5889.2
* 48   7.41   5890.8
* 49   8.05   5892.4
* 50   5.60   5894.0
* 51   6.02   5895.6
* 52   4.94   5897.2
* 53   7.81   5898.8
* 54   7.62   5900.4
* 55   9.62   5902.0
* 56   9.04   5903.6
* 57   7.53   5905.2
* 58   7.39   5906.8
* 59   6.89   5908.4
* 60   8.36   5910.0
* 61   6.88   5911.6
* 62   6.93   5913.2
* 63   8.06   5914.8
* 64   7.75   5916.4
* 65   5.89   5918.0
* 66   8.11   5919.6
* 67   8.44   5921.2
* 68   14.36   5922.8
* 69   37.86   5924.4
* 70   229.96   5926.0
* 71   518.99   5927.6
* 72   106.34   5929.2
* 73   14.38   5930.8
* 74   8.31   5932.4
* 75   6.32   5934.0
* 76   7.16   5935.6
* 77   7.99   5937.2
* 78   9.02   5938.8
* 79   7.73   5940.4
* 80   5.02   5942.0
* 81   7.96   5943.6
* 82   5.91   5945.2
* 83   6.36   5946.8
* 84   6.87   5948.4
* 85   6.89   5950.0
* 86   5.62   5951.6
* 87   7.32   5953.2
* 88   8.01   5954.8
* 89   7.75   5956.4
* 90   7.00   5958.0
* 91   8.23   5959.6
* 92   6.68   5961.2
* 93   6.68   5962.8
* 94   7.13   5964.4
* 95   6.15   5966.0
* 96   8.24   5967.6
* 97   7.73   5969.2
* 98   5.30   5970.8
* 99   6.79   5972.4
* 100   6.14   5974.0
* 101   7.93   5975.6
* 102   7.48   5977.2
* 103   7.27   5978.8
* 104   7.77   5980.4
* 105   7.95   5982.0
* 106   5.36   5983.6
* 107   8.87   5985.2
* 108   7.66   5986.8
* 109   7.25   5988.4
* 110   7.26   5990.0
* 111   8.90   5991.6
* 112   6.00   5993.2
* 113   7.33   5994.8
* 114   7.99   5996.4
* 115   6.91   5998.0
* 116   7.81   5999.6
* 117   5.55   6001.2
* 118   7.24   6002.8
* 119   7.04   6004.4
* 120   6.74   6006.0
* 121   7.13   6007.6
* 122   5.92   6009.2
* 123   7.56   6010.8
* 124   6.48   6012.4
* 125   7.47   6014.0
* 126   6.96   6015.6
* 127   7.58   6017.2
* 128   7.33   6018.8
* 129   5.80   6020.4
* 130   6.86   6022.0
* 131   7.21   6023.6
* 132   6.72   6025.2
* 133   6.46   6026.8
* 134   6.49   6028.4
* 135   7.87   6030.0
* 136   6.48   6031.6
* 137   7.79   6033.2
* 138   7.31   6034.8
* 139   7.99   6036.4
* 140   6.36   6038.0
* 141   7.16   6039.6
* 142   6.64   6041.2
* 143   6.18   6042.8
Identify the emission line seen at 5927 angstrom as [O III] 5007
